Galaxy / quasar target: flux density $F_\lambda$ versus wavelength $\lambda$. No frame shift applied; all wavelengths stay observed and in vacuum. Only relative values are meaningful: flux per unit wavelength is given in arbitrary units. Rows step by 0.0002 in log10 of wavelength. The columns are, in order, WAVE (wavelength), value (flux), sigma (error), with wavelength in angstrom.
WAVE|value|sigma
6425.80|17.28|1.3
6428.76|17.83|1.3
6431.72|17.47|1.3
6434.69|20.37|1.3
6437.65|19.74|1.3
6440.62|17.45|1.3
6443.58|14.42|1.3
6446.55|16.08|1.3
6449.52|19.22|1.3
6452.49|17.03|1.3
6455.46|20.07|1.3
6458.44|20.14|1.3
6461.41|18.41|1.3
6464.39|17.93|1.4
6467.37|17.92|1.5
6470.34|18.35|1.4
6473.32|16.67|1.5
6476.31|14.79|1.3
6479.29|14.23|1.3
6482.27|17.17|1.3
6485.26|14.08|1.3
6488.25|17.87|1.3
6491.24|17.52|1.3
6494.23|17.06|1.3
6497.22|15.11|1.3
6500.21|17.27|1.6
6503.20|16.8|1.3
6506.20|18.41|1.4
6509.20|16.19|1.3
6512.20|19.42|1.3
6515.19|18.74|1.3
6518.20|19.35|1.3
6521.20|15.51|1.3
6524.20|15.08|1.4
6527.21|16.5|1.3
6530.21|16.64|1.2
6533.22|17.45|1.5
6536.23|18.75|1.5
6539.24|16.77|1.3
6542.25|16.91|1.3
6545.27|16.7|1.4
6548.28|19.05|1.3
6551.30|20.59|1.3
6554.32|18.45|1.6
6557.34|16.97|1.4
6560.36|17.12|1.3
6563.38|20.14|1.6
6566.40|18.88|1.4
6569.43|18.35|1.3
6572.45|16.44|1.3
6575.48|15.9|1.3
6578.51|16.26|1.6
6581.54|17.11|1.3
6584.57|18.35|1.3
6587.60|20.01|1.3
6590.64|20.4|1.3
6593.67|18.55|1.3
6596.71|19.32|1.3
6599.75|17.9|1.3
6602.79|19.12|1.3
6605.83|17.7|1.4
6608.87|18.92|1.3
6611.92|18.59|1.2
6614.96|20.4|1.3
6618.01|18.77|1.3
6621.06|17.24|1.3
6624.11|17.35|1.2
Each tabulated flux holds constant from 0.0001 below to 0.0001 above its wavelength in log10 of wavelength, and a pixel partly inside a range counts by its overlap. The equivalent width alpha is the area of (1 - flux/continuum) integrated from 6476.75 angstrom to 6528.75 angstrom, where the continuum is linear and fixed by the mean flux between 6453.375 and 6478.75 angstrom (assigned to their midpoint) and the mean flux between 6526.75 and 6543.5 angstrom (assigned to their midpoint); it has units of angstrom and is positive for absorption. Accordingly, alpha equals 2.1 angstrom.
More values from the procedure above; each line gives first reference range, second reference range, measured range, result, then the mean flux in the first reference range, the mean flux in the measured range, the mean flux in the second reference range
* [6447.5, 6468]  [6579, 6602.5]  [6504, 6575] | 3.7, 18.6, 17.7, 18.7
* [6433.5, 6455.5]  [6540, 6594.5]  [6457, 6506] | 2.6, 17.9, 17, 18.1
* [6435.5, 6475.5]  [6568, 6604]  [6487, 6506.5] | 1.0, 17.9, 17.1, 18.1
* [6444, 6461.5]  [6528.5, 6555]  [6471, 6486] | 2.1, 18.3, 15.6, 17.9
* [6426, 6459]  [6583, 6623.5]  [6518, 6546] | 2.5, 18.1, 16.9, 18.8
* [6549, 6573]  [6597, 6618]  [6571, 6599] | 0.9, 18.5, 18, 18.8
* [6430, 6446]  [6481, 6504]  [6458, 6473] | -1.0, 17.8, 18.3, 16.6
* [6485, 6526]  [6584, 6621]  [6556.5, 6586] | 1.3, 17.1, 17.6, 18.9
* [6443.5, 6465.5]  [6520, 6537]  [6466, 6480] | 1.0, 18.1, 16.5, 16.6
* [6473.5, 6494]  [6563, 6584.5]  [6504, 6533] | -1.2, 16.1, 17.3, 17.5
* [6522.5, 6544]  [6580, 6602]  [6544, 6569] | -1.2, 16.9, 18.5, 18.8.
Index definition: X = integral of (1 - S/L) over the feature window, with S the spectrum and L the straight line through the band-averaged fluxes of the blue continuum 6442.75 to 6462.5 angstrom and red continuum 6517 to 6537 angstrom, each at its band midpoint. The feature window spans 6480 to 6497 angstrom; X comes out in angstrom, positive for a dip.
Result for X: 1.0 angstrom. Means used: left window 18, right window 16.9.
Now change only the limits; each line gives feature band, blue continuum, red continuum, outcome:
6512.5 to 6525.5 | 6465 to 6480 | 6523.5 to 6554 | -0.1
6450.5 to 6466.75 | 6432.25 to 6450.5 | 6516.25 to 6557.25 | -0.8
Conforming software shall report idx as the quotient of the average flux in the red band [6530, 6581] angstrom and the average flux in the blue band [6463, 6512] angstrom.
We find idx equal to 1.06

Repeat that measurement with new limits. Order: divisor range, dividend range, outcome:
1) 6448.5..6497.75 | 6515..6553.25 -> 1.01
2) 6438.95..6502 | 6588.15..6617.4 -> 1.11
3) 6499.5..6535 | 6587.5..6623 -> 1.09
